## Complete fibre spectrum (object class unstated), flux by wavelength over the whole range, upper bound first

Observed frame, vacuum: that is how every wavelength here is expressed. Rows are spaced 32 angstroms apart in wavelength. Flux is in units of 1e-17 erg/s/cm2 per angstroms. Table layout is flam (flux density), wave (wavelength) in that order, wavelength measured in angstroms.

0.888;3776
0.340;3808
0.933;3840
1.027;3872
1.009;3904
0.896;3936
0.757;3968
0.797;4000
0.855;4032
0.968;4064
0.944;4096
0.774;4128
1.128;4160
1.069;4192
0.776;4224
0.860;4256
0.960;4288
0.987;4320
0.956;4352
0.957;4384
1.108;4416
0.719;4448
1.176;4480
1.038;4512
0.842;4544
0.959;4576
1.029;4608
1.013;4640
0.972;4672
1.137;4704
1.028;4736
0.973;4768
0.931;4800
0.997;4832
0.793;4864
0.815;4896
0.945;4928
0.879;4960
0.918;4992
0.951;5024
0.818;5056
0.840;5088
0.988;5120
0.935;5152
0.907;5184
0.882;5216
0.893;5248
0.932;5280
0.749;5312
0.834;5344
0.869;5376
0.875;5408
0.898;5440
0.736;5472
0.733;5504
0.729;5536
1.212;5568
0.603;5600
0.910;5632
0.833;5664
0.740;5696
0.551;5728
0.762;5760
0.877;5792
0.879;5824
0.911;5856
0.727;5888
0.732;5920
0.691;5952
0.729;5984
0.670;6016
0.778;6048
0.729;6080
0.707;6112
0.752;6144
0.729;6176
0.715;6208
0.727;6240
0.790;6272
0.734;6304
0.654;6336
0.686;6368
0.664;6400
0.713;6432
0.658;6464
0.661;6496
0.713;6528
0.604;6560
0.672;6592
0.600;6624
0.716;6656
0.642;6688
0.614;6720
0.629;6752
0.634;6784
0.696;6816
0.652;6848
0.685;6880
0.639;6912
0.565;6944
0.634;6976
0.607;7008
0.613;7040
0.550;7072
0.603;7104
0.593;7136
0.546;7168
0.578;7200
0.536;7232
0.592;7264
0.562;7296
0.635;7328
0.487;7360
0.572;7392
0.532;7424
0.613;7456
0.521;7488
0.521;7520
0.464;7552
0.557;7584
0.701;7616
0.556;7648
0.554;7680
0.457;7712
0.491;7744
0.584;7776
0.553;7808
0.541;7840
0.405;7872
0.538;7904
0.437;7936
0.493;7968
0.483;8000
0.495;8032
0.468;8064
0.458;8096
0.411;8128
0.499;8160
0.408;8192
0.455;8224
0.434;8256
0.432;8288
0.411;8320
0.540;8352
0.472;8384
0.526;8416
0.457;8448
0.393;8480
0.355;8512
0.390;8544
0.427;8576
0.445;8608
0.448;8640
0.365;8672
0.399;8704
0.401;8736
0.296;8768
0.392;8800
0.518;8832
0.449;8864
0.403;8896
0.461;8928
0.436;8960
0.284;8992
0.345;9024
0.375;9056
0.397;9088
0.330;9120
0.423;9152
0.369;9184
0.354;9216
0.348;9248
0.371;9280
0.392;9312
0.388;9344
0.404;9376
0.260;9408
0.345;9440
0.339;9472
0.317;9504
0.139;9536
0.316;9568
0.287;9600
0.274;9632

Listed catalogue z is 0.000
